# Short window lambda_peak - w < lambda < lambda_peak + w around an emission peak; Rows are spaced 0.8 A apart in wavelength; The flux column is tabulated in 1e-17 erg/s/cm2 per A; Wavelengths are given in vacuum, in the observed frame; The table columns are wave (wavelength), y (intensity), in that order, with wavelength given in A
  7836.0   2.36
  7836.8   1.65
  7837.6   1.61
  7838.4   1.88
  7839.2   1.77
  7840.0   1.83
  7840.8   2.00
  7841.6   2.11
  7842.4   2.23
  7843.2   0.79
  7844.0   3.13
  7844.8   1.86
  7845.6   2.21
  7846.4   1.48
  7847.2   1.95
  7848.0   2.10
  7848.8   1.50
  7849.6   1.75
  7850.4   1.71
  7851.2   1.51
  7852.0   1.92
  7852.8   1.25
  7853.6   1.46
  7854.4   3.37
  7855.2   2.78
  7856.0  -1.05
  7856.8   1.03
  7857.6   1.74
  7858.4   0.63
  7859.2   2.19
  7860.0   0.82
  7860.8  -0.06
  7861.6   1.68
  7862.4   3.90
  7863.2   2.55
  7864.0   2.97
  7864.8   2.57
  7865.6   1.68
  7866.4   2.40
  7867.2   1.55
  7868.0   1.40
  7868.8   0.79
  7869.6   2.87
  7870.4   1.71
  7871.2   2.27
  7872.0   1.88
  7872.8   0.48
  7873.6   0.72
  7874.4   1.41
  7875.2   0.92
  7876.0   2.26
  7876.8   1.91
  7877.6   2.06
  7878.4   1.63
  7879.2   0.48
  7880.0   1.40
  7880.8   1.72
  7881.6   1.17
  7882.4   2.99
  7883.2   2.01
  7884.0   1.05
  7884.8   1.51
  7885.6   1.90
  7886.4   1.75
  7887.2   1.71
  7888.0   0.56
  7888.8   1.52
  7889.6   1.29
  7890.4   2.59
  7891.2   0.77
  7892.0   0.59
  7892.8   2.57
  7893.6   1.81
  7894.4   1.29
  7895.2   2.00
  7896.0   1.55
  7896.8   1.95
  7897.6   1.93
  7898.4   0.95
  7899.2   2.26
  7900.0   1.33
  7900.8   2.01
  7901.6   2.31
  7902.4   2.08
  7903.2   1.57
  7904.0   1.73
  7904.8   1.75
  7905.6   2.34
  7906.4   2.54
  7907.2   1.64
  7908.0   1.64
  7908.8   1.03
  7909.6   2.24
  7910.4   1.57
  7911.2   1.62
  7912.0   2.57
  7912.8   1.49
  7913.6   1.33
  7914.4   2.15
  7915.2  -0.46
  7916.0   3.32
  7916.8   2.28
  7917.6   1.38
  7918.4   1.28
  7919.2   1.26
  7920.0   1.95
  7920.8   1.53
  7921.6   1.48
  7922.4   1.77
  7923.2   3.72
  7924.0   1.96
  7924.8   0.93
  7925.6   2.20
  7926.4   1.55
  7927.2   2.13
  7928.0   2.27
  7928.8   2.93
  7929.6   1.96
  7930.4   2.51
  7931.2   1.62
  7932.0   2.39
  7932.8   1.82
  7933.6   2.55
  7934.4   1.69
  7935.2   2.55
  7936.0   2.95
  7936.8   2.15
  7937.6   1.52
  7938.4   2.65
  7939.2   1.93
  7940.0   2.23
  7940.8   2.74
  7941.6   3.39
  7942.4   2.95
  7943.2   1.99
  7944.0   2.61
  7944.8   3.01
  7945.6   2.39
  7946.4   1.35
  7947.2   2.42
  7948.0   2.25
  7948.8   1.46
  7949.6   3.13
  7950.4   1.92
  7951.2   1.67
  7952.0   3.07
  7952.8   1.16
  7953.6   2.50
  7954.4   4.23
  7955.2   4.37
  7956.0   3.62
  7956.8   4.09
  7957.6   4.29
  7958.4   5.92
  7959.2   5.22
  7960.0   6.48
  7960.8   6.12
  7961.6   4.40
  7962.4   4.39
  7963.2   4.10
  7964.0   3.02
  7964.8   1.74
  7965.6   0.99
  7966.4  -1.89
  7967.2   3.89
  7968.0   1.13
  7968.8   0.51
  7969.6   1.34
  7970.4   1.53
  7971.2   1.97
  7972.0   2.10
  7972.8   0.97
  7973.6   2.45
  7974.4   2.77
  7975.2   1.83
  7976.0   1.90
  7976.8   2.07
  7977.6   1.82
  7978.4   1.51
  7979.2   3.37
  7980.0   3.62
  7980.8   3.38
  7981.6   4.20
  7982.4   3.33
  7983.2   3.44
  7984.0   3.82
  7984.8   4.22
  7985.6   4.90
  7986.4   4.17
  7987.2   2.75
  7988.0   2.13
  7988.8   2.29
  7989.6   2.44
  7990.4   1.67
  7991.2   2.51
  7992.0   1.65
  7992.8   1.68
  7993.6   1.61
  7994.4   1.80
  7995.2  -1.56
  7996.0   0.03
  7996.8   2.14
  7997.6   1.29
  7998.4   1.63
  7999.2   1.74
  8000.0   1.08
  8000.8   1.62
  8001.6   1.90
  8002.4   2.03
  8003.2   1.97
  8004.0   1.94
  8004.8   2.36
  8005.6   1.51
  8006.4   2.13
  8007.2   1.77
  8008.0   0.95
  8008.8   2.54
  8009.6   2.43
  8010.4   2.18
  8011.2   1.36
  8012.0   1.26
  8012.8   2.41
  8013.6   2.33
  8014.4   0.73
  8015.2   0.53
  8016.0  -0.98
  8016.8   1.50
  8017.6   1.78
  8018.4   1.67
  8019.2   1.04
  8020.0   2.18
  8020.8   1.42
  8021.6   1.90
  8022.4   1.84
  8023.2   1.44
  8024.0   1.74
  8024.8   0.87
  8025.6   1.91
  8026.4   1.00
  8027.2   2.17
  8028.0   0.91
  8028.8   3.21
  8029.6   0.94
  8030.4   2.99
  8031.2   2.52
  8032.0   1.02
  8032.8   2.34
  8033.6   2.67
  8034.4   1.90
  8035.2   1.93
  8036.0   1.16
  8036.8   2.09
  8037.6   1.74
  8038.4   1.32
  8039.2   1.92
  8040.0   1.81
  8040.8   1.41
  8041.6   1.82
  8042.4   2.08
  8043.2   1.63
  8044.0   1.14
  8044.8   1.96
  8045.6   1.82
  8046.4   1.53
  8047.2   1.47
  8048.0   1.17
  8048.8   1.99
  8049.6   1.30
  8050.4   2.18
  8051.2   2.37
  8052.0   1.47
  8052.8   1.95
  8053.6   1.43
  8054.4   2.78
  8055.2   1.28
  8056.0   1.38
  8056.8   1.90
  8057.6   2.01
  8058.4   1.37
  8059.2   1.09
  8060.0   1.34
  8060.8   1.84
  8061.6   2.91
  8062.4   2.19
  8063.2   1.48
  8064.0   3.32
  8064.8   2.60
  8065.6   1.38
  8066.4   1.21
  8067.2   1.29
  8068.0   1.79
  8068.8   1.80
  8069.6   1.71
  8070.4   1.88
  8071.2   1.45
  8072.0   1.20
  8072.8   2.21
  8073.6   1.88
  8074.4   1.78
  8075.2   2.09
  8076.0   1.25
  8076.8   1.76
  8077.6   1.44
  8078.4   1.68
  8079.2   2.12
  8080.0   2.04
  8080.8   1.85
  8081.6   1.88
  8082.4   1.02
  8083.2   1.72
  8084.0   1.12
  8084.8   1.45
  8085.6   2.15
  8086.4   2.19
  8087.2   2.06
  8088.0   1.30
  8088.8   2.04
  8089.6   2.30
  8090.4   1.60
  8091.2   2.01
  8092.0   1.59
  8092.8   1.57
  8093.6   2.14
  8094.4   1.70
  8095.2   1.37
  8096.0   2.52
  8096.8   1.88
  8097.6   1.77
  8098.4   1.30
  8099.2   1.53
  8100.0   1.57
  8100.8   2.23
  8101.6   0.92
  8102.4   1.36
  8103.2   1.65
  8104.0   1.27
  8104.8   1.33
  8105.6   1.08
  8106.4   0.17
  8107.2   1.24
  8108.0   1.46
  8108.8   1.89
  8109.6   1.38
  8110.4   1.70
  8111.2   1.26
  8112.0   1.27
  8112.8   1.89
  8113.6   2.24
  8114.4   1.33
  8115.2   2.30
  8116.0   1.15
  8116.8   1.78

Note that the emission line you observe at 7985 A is [N II] 6583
